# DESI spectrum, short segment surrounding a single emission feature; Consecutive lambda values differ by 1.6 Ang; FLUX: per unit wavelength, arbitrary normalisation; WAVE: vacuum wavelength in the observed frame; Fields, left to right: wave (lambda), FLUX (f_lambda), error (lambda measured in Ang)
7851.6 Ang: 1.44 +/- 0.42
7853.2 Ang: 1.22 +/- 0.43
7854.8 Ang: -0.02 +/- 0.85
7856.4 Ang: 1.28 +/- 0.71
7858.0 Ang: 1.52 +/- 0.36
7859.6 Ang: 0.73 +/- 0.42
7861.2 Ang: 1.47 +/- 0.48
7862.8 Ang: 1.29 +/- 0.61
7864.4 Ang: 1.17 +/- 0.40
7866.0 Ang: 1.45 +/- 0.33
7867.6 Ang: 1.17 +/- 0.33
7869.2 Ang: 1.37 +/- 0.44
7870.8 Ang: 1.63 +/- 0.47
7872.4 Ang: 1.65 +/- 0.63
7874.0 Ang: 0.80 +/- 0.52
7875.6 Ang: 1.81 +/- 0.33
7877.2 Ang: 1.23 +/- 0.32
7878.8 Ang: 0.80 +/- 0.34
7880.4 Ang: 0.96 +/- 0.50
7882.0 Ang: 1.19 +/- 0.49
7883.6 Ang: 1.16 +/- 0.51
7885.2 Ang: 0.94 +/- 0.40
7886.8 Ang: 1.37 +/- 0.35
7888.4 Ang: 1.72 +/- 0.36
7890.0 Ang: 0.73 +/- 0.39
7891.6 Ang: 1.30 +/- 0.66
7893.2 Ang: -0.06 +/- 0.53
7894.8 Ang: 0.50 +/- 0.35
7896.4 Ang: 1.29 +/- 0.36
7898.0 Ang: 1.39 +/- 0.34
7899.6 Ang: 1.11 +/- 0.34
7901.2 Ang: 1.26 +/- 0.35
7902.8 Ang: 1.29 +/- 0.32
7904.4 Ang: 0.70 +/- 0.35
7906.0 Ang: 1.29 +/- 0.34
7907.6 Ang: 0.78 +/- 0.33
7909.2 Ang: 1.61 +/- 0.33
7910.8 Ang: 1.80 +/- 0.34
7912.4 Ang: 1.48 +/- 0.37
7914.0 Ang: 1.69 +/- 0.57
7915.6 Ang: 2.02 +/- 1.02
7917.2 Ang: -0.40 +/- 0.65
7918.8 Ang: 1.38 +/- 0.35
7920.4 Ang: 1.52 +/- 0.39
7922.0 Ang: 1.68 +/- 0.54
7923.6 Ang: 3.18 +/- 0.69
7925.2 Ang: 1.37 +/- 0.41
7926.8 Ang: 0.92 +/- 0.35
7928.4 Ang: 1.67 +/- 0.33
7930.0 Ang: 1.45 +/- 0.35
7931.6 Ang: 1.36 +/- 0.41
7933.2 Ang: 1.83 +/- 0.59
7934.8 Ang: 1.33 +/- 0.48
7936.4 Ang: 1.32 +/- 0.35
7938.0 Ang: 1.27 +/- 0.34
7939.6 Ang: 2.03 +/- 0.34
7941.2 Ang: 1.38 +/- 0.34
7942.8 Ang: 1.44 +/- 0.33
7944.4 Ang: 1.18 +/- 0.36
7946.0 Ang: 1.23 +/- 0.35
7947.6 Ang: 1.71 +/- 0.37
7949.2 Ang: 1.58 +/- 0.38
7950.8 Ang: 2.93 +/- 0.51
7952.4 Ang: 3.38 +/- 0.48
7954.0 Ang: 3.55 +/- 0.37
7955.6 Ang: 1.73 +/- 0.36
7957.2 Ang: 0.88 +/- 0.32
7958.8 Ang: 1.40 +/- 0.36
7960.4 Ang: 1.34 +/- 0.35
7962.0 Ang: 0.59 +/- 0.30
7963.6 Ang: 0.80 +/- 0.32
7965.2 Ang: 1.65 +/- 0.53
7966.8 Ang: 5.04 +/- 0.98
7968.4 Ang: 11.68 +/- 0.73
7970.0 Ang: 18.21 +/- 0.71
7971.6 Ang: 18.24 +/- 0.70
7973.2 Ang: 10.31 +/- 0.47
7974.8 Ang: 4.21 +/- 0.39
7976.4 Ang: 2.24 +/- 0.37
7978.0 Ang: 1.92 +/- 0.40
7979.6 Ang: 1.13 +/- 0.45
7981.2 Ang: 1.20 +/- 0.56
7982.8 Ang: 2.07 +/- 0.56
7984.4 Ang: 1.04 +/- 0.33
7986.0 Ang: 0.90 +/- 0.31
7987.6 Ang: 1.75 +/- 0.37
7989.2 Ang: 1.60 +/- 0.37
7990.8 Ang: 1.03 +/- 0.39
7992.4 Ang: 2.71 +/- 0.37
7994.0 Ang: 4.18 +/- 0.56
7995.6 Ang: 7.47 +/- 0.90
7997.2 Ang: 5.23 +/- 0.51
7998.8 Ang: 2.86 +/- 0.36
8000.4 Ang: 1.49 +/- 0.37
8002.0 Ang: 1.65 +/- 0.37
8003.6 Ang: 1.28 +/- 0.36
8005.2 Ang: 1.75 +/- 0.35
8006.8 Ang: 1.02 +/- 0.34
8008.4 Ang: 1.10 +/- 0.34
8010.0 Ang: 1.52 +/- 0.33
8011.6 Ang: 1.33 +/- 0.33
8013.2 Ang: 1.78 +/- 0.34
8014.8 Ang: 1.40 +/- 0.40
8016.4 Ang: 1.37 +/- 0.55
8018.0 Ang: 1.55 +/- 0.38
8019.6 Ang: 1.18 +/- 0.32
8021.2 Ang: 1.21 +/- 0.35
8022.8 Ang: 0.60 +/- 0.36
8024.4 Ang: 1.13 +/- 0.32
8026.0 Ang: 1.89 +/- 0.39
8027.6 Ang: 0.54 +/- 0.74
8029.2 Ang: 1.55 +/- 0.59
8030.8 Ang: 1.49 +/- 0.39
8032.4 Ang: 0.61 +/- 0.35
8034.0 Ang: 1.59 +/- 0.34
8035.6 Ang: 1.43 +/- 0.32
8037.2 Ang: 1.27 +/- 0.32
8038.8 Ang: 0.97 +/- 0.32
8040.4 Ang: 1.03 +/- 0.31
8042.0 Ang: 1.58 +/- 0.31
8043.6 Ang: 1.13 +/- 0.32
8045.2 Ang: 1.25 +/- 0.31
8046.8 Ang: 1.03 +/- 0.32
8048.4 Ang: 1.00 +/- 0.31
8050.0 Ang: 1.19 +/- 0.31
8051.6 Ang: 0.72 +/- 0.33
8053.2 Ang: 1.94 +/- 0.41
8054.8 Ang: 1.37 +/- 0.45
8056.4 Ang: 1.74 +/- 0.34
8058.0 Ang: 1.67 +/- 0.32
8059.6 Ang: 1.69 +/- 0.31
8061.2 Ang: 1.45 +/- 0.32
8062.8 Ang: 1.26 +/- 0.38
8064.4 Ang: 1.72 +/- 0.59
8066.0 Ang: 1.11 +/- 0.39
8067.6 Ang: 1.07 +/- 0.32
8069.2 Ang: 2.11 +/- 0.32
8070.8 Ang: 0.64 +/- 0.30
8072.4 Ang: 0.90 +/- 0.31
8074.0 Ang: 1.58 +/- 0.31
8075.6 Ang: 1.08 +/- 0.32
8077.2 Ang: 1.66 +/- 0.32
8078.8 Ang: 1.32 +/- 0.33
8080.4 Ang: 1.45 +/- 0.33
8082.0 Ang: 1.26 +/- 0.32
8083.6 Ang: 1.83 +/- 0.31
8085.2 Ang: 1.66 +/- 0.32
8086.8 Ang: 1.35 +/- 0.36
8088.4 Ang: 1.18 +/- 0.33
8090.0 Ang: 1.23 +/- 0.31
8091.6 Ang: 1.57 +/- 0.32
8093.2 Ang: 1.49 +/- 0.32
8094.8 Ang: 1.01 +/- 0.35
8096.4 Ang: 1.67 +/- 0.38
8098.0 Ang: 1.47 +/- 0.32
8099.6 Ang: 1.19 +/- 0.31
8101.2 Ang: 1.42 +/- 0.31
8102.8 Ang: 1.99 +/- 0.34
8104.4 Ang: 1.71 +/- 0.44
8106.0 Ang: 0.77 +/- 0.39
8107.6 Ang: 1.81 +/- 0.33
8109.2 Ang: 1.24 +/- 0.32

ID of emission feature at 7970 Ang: Halpha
